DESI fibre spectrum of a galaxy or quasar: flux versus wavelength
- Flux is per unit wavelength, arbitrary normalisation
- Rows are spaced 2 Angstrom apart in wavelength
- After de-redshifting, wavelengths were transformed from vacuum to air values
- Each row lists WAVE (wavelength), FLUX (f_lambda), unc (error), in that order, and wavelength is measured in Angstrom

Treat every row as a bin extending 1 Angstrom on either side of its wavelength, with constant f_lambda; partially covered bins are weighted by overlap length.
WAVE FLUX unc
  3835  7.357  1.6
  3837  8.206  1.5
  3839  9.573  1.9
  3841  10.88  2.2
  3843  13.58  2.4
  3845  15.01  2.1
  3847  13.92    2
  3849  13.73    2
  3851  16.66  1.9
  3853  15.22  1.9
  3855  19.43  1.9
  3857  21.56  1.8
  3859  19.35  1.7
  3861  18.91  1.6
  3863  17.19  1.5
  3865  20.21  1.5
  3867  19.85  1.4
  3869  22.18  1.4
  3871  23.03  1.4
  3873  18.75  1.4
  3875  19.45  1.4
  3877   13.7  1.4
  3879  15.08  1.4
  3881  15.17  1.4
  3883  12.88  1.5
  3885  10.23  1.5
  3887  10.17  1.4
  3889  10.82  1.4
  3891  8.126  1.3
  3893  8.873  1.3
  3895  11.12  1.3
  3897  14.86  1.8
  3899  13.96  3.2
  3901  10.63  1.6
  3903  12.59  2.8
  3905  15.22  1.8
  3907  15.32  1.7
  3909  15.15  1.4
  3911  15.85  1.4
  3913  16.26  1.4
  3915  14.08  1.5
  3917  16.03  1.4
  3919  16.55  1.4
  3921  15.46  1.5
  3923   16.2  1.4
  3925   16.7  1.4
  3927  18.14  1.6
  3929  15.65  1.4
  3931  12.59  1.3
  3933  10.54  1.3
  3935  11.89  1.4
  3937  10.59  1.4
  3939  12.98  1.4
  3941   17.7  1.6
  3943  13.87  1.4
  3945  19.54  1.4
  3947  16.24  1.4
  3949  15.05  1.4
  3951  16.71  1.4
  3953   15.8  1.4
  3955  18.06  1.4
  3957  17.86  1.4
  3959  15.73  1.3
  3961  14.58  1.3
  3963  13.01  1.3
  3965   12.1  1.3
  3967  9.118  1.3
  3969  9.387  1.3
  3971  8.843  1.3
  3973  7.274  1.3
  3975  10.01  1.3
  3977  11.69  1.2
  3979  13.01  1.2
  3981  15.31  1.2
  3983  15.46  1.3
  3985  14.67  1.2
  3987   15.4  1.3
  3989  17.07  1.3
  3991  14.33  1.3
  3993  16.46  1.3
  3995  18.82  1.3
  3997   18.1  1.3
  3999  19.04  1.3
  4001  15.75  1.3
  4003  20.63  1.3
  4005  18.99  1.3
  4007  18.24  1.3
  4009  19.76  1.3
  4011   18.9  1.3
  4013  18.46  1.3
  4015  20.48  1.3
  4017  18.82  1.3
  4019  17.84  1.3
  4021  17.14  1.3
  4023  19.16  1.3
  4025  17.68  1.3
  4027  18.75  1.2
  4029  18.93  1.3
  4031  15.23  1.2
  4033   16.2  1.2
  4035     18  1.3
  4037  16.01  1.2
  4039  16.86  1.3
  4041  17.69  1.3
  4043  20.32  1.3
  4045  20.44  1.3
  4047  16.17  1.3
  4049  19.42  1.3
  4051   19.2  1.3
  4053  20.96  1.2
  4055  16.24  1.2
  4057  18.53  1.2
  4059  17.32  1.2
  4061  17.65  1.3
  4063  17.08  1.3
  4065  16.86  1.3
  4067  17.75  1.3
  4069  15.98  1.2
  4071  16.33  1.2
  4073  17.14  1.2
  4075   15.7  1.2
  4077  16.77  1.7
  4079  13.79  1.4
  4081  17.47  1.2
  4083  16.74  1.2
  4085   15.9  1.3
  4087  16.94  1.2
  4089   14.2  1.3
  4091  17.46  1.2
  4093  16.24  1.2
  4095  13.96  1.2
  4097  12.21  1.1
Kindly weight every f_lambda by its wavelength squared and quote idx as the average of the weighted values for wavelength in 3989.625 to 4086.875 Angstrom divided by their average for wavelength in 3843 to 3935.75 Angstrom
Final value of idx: 1.25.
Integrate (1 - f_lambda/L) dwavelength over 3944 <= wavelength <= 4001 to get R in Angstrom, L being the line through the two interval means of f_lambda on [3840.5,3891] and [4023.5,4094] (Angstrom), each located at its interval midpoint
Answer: 7.3 Angstrom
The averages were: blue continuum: 16.2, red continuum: 17.3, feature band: 14.6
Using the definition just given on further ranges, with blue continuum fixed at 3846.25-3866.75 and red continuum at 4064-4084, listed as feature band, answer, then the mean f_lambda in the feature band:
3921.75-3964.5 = 5.1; 15.2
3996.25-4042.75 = -3.8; 18.2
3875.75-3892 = 5.0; 12.1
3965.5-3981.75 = 6.2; 10.6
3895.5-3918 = 3.8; 14.5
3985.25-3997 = 0.3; 16.4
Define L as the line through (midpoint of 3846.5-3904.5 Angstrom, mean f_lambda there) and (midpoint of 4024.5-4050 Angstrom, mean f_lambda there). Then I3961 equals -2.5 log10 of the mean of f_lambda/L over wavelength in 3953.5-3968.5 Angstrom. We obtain 0.17 mag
